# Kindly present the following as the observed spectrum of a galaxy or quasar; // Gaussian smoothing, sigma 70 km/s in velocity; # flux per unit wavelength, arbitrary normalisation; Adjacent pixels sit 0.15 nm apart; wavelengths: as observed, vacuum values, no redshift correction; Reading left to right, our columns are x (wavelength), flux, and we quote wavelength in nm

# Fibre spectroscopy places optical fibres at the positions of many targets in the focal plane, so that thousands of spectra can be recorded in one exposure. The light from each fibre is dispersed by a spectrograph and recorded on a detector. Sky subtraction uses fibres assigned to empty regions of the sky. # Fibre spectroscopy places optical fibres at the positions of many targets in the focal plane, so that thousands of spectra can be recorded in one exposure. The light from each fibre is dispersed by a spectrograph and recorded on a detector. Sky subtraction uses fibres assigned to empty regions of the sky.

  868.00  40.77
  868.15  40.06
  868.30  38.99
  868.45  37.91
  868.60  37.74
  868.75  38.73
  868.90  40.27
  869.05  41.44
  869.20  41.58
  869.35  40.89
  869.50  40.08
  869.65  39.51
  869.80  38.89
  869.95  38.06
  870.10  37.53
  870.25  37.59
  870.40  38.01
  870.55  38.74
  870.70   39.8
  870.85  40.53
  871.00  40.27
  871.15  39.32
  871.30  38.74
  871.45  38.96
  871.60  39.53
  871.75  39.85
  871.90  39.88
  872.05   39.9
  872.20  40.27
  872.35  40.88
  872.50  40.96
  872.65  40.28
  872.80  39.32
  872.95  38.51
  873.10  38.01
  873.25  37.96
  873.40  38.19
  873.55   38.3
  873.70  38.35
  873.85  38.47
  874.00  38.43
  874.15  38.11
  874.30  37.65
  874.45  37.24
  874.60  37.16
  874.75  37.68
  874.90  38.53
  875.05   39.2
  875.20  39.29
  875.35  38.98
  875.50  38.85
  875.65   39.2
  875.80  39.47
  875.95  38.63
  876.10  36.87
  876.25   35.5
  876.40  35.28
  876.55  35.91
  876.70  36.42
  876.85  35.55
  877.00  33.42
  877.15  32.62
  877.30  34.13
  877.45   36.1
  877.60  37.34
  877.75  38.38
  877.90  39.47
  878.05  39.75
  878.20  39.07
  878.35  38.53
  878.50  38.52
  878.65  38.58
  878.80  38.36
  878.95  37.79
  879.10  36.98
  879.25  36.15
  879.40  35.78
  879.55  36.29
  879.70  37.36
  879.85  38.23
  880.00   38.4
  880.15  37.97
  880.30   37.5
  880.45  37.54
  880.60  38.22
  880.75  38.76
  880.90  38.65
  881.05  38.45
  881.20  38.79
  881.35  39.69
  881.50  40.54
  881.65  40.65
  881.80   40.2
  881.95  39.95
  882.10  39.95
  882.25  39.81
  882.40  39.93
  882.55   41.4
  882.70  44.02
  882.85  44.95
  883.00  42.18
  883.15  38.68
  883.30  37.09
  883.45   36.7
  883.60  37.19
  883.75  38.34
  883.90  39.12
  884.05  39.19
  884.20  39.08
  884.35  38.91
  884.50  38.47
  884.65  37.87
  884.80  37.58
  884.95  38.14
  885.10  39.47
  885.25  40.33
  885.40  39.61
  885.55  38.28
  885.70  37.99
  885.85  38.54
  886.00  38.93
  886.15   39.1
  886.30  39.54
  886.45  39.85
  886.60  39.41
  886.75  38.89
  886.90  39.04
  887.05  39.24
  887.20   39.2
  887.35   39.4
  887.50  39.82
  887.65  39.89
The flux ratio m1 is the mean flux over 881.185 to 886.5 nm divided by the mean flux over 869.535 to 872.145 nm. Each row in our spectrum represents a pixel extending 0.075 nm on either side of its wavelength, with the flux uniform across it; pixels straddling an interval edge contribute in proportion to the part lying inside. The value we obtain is 1.01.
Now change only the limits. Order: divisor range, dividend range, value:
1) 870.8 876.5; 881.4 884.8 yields 1.02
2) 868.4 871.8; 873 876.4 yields 0.97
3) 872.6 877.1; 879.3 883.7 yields 1.04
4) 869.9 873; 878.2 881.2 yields 0.96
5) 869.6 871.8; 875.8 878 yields 0.93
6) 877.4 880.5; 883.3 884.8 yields 1.01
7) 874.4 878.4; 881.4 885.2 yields 1.06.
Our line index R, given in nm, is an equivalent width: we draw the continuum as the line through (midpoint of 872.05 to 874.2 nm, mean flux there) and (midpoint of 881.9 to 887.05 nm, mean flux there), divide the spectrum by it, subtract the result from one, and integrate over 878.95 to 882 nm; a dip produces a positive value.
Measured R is 0.07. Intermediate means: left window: 39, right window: 39.3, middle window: 38.3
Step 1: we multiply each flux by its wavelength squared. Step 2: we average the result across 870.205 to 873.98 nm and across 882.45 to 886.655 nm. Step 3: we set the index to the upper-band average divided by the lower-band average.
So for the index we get 1.03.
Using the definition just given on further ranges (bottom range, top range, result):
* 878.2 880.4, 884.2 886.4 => 1.04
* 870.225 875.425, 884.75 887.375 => 1.03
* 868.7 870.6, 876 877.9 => 0.93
